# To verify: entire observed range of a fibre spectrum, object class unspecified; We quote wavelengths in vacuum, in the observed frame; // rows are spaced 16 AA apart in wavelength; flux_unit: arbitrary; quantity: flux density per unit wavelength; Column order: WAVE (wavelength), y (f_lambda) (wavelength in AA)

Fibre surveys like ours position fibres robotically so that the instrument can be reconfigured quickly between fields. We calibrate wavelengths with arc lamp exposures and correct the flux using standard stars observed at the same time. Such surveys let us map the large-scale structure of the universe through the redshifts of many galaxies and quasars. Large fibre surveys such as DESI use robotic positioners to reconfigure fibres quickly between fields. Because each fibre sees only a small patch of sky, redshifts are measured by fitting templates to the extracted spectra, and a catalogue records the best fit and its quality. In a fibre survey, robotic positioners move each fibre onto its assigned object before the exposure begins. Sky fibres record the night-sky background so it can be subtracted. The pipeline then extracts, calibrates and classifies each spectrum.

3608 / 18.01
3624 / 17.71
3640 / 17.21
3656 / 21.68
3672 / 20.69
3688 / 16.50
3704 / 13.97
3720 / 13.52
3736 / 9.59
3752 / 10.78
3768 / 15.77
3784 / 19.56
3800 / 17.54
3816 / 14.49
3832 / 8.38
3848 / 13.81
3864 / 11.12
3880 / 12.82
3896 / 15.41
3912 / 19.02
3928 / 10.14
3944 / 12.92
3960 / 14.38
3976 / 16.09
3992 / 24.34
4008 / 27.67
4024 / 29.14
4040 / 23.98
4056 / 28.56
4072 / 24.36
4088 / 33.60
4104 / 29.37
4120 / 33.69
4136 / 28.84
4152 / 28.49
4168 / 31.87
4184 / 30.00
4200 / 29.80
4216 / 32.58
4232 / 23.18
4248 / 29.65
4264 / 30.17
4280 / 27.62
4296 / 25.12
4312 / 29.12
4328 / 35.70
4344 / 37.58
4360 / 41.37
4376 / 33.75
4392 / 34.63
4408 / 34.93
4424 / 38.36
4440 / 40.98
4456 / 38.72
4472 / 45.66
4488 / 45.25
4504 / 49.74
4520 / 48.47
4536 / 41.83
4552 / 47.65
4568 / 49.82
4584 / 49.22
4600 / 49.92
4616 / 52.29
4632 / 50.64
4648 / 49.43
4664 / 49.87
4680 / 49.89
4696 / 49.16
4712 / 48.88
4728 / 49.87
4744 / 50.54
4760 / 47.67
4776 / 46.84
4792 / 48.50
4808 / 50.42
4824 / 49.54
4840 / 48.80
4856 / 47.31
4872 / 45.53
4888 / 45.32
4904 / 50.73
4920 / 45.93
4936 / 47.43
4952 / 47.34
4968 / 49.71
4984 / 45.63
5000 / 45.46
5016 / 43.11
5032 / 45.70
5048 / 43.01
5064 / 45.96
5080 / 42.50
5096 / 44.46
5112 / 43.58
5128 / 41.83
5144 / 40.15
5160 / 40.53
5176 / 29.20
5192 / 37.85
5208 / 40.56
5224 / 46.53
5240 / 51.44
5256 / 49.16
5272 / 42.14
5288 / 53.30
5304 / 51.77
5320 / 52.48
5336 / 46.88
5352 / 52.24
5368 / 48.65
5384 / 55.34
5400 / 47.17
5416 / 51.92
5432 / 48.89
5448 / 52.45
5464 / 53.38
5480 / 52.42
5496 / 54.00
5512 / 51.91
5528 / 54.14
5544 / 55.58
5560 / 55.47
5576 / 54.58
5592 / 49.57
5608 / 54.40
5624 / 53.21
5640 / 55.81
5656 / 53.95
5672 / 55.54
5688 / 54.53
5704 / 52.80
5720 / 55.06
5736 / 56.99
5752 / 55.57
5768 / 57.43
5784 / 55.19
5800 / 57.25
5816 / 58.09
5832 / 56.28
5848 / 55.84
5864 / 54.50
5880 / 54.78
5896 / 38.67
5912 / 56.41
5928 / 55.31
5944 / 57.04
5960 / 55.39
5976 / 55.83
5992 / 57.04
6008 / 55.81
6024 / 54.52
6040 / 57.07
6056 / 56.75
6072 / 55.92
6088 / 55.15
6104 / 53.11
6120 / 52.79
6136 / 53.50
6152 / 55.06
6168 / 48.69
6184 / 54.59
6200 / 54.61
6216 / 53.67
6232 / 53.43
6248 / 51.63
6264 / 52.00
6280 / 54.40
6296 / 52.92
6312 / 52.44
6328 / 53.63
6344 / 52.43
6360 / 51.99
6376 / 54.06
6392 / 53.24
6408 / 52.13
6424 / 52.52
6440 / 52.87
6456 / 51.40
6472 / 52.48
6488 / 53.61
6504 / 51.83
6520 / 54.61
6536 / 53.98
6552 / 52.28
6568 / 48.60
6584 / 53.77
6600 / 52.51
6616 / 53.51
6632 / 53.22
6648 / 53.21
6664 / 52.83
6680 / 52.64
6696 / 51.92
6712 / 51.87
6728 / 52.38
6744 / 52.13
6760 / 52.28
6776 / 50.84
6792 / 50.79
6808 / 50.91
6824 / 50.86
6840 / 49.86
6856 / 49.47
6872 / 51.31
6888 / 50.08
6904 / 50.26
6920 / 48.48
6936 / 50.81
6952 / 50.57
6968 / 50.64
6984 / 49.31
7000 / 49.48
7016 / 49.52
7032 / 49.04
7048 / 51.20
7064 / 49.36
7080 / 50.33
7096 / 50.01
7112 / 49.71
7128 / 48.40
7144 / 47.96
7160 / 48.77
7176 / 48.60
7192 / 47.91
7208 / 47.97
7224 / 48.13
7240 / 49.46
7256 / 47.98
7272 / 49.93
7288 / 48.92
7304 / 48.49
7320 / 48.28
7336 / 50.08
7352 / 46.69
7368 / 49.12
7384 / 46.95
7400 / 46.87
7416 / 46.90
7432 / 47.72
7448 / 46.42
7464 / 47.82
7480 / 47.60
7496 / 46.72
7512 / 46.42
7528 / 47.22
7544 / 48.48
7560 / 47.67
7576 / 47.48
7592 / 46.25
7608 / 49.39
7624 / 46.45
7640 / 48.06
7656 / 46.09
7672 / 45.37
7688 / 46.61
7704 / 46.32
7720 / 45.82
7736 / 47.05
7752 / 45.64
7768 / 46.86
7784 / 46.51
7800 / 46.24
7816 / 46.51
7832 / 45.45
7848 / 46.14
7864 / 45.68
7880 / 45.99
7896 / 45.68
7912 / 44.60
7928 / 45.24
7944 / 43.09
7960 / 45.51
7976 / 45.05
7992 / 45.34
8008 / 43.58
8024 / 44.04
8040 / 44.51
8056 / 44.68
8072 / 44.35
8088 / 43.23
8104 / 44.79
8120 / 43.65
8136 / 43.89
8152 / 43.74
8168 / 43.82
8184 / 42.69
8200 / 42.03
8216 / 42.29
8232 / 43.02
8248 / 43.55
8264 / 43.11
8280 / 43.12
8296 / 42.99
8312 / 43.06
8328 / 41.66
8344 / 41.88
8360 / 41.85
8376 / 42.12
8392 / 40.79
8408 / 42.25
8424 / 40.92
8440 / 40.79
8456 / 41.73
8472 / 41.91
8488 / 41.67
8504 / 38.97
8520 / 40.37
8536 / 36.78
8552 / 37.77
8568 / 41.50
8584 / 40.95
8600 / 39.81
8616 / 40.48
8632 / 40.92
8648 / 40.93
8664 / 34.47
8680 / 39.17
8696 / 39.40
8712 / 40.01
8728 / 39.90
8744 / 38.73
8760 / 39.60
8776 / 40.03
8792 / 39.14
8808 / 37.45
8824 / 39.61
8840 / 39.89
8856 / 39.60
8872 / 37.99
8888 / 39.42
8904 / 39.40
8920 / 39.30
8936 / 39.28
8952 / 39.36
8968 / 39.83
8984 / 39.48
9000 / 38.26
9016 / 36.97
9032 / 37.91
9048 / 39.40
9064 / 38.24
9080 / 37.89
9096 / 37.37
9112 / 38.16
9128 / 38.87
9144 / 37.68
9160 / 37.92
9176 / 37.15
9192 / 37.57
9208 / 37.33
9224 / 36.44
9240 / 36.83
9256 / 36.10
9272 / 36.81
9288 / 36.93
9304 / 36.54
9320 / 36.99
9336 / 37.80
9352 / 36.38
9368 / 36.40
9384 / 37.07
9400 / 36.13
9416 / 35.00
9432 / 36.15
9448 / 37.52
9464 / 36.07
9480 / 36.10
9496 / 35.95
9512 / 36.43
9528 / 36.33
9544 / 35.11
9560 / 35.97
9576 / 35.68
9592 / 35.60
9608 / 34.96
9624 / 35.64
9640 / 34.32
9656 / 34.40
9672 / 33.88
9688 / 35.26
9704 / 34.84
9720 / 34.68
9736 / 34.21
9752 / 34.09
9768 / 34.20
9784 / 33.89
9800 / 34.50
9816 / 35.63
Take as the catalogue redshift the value 0.00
